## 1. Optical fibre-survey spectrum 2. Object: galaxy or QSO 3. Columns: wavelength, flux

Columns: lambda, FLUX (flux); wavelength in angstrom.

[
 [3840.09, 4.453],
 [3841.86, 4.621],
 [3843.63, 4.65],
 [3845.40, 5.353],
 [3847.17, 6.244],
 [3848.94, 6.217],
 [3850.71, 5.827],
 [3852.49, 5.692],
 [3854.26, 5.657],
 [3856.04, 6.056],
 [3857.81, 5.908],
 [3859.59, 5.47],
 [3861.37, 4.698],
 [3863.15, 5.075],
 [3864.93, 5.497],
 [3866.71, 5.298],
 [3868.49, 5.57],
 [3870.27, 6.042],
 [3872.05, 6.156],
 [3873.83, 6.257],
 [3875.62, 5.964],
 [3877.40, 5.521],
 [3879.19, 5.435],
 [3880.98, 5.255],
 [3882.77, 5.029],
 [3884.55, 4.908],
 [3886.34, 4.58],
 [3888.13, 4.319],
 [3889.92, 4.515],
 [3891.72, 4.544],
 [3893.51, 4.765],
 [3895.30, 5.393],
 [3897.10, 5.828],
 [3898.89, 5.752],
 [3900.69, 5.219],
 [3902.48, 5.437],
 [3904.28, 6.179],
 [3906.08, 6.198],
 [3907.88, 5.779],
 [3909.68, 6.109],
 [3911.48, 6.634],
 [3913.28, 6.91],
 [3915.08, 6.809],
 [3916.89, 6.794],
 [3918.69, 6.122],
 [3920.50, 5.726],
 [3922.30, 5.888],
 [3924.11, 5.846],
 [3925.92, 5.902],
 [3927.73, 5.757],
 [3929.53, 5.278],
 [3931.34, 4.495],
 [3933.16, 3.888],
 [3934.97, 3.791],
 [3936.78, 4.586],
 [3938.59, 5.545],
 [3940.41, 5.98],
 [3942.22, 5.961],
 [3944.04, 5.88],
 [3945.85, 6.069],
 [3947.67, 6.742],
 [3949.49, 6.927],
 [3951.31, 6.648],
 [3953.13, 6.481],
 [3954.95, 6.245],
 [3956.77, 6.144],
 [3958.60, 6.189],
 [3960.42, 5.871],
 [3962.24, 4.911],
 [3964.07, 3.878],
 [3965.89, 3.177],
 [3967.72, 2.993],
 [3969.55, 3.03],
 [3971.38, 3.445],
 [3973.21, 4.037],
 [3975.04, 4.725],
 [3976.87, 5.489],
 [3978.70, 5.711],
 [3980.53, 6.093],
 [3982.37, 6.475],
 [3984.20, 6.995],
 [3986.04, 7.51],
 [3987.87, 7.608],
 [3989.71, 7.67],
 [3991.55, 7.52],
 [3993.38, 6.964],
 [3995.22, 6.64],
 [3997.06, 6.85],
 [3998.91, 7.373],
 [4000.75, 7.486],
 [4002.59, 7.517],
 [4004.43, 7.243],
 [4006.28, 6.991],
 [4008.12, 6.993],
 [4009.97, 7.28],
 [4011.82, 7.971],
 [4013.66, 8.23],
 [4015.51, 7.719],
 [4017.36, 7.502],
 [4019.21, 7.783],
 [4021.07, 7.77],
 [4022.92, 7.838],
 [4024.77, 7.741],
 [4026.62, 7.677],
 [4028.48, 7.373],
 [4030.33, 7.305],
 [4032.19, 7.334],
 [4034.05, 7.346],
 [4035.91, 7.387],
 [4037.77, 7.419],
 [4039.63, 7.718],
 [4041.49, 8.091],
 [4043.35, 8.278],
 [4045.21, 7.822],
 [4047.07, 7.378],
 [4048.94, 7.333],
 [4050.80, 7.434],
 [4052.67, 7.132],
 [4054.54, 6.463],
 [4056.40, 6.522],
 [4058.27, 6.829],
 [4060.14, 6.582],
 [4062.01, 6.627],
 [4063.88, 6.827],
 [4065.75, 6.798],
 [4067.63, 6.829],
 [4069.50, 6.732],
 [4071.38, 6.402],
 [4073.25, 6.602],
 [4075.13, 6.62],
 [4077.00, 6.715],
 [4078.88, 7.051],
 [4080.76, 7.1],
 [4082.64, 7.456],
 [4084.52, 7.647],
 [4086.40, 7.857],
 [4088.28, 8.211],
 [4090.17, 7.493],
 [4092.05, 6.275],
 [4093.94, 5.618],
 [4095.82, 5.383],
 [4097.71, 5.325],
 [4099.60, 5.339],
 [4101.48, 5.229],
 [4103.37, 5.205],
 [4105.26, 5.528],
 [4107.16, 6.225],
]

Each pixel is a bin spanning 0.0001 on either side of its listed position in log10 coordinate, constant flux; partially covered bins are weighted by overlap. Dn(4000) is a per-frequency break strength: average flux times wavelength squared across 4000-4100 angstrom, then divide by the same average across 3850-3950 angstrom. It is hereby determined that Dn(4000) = 1.4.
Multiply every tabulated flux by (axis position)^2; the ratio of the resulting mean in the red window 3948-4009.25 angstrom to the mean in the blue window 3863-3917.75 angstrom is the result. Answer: 1.13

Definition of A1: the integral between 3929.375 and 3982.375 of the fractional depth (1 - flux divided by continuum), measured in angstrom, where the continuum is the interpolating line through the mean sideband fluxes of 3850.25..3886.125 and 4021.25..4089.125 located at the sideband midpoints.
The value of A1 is 9.5 angstrom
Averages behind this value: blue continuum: 5.54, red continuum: 7.24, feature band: 5.2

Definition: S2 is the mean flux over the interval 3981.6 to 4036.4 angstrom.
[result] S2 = 7.41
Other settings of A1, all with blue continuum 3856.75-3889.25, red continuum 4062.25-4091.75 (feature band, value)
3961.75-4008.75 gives 2.60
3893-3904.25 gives 0.23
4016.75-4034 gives -2.45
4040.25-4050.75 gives -1.46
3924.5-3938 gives 2.28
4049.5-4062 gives 0.11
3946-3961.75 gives -0.78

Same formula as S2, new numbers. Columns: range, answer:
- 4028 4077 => 7.11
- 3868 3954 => 5.66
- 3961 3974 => 3.69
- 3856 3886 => 5.51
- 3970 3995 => 6.13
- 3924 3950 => 5.48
